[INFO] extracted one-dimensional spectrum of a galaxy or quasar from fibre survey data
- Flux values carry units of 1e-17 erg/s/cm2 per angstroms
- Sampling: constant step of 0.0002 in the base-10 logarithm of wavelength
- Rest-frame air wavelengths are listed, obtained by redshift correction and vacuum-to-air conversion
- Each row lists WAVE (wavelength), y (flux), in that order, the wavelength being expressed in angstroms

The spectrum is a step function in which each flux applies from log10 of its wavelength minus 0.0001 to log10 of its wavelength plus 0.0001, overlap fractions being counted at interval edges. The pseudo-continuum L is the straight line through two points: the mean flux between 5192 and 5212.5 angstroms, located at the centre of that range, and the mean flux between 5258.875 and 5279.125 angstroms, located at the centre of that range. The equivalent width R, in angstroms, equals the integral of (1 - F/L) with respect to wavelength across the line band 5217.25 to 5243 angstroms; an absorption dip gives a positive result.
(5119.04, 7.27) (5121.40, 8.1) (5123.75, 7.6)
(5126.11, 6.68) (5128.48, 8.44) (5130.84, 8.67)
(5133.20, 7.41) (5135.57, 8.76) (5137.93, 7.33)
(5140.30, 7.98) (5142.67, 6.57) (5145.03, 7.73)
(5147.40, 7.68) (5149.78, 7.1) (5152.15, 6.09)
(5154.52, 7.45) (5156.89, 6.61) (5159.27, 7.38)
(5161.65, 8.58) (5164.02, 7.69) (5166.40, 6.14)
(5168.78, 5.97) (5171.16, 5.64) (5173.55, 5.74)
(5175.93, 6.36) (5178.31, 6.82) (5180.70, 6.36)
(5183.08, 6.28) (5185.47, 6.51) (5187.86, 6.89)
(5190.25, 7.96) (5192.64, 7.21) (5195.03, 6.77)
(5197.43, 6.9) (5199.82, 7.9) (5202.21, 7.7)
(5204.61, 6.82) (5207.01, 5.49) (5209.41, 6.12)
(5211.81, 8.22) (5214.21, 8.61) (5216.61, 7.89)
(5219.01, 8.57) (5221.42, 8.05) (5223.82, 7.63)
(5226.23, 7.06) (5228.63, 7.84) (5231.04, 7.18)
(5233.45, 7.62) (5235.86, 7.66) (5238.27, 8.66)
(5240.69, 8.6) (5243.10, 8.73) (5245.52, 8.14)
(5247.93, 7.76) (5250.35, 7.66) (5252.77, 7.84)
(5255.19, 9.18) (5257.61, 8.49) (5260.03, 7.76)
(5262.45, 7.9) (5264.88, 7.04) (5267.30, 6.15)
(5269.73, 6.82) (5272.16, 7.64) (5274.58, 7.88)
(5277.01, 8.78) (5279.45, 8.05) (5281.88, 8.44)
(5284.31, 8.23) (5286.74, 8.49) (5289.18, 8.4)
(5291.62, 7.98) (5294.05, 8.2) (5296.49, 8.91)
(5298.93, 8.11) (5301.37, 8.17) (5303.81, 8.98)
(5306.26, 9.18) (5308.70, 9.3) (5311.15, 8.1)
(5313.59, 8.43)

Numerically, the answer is -2.6 angstroms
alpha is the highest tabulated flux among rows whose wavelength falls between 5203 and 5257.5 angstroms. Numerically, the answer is 9.18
